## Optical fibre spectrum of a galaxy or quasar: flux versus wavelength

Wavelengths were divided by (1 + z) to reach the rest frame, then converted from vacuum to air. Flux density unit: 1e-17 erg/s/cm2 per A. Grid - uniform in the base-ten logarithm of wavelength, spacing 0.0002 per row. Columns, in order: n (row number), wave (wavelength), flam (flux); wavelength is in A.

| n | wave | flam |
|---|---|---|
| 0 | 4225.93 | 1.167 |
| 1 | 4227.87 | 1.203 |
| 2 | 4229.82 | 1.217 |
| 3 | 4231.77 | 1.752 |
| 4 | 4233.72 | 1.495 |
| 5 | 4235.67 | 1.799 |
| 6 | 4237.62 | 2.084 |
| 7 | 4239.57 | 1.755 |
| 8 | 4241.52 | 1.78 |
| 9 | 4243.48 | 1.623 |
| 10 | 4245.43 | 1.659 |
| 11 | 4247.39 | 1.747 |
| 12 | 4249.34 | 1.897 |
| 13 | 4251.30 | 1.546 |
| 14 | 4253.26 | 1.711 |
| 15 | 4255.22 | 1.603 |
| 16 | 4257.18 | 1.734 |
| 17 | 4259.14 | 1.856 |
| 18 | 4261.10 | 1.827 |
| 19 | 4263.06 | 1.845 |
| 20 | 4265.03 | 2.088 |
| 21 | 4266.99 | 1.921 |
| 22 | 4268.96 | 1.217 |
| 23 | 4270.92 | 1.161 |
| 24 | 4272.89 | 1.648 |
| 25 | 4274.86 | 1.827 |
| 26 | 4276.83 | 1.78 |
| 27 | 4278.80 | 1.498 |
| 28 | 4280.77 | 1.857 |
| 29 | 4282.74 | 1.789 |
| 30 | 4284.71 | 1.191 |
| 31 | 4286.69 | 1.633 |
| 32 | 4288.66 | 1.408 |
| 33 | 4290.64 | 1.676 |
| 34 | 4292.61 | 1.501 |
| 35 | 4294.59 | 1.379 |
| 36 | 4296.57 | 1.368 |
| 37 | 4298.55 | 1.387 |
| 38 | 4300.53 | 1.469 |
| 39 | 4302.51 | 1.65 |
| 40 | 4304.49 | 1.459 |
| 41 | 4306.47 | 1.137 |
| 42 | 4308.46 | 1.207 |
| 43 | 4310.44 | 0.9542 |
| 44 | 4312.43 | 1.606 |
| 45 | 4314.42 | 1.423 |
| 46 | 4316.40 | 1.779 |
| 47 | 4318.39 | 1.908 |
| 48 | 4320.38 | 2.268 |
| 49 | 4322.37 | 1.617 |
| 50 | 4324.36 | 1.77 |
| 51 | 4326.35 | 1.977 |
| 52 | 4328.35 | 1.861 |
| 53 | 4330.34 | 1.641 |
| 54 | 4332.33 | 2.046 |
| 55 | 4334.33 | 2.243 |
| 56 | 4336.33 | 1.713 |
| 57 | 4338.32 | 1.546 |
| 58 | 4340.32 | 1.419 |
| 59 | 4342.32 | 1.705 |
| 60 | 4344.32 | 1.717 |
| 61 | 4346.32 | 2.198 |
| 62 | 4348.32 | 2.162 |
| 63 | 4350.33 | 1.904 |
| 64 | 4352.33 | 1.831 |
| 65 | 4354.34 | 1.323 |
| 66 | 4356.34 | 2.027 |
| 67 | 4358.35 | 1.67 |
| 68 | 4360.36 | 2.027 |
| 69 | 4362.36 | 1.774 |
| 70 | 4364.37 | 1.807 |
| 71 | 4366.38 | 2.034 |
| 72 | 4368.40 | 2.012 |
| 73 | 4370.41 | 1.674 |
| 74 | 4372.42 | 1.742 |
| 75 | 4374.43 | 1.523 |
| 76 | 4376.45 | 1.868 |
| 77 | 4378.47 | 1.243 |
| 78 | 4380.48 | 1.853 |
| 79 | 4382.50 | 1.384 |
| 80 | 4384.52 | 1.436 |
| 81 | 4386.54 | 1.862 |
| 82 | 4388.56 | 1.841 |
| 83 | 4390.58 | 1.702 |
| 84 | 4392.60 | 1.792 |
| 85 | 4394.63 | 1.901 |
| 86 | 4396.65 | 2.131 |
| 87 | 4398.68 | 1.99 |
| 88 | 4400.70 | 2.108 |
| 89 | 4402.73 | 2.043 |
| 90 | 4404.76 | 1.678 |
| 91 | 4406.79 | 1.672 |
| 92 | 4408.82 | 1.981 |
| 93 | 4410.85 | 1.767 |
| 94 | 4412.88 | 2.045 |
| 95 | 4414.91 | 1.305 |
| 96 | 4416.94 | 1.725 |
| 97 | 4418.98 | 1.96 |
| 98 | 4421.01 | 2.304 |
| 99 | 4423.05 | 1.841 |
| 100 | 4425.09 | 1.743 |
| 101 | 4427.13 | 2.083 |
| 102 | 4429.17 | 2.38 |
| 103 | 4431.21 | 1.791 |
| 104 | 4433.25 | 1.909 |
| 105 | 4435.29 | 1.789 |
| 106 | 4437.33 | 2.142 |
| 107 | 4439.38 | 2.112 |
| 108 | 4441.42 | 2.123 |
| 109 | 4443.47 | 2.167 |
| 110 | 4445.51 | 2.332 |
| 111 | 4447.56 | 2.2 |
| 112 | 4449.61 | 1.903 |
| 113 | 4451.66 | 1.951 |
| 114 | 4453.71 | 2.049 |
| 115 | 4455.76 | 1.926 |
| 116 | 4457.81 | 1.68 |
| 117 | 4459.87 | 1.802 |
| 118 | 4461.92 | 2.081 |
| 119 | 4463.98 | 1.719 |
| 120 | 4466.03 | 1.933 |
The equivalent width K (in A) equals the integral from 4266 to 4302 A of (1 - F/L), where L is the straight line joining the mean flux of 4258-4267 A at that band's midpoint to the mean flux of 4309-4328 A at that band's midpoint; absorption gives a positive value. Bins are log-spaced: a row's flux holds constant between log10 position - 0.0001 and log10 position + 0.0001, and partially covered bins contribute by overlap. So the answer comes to 5.6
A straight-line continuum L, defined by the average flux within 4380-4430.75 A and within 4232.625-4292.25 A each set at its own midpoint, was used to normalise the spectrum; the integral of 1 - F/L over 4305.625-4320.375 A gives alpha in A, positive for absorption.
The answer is 2.2 A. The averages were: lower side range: 1.69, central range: 1.49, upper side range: 1.86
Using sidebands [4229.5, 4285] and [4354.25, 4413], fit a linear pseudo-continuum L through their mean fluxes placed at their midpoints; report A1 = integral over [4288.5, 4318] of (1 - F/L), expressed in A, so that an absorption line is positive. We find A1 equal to 5.07 A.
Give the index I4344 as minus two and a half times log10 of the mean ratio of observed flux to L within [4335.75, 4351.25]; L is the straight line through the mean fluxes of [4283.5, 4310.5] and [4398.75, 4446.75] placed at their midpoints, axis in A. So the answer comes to -0.12 mag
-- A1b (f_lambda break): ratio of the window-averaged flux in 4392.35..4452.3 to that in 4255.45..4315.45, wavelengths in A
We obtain 1.3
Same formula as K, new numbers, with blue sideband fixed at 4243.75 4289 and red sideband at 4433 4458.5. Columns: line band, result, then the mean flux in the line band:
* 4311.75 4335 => -0.71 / 1.84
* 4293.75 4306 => 2.12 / 1.44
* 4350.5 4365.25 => 0.55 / 1.79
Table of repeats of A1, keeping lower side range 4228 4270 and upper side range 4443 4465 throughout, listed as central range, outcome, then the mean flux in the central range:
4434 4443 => -0.4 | 2.05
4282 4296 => 2.1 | 1.5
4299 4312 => 3.3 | 1.33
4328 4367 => 0.2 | 1.83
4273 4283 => 0.1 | 1.74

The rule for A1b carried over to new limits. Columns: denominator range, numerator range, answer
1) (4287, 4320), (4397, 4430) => 1.30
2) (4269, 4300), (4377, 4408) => 1.16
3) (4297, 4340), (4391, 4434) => 1.16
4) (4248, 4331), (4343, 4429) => 1.13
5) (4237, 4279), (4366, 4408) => 1.04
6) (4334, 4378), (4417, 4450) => 1.13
